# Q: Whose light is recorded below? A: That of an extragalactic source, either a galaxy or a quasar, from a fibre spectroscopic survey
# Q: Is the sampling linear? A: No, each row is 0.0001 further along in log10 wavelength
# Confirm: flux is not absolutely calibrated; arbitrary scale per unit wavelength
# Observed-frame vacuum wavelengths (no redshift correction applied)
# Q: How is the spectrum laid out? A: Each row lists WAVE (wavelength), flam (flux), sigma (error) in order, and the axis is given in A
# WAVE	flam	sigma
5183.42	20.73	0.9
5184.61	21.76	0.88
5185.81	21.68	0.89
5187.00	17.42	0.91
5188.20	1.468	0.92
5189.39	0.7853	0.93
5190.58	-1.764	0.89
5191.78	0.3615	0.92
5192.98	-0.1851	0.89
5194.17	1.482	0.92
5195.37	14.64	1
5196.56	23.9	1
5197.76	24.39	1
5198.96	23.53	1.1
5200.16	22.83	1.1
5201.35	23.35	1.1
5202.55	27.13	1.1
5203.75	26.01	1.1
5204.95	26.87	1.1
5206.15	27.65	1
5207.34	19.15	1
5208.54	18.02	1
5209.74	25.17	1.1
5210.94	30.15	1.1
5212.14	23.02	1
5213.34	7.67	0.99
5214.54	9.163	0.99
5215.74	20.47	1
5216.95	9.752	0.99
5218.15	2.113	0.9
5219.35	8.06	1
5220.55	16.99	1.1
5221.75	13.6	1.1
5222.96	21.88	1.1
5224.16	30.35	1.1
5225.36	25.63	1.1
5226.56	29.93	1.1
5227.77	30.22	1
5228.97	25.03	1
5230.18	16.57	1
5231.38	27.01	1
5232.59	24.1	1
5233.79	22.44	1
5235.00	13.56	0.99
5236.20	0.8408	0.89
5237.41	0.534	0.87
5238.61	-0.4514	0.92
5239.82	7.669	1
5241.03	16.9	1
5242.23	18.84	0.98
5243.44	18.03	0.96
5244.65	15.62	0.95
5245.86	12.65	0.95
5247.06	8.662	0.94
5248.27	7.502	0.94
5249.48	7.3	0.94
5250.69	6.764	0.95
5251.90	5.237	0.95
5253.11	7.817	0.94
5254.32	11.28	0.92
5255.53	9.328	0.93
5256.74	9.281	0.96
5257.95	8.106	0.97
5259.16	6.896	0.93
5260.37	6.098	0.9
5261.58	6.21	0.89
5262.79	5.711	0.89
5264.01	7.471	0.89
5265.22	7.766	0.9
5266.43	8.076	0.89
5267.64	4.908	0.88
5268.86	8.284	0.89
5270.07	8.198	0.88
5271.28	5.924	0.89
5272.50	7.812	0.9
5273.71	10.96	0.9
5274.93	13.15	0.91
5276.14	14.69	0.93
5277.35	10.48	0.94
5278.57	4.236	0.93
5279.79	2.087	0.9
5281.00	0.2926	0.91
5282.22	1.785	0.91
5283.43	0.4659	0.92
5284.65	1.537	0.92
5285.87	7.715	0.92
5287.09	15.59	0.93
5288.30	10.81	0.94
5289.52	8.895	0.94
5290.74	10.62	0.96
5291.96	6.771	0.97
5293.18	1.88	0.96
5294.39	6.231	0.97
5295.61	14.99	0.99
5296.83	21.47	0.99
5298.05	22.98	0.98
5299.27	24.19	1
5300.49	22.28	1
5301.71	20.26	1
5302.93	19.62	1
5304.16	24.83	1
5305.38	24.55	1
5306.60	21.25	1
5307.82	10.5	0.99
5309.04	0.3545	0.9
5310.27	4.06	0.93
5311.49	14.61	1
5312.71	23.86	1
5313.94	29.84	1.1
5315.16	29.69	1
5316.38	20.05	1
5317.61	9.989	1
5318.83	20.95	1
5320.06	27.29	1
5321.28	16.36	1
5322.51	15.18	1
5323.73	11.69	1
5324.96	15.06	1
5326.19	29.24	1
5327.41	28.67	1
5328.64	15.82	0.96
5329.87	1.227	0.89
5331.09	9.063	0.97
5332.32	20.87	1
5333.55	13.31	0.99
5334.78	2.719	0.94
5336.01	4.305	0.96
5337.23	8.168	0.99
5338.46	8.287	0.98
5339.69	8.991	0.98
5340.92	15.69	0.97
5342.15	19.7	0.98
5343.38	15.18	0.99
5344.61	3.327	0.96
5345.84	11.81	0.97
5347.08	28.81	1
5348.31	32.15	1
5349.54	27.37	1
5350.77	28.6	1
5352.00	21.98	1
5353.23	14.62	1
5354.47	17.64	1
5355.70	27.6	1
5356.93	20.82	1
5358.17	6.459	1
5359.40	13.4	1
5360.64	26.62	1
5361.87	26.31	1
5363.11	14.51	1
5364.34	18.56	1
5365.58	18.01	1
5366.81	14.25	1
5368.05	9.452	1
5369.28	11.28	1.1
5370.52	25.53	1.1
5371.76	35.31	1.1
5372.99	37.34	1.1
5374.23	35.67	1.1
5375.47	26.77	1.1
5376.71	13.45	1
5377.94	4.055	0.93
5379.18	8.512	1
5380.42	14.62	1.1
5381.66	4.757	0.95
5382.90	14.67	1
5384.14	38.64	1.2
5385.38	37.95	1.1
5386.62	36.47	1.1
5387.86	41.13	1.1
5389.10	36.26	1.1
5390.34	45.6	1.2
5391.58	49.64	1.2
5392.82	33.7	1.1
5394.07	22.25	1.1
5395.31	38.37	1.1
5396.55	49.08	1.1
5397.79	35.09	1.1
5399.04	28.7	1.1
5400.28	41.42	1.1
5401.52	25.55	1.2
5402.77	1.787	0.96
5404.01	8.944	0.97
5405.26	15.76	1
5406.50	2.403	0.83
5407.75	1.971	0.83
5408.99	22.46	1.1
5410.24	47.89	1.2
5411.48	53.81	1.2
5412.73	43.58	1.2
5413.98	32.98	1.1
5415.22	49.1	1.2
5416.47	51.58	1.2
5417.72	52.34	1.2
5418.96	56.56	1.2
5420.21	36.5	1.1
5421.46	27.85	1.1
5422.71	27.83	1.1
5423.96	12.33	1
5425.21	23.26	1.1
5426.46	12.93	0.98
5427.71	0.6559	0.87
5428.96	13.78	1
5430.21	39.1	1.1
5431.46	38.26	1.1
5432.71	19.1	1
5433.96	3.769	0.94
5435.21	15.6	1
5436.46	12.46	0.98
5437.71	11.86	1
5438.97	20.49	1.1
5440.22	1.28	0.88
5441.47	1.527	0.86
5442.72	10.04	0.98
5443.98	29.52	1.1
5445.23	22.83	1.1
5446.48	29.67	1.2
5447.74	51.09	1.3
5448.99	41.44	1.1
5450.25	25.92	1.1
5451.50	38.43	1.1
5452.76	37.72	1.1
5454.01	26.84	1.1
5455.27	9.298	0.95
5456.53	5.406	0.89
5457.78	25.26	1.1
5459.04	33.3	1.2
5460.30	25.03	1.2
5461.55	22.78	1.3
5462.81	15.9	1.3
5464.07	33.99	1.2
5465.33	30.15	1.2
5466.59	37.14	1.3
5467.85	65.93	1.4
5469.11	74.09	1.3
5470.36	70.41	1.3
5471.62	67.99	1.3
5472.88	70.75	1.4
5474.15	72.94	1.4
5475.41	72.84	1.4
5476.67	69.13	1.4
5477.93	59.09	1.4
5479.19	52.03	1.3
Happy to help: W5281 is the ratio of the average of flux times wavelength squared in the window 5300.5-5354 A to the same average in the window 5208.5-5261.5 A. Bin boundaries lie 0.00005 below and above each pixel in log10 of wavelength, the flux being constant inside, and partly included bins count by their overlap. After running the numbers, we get 1.23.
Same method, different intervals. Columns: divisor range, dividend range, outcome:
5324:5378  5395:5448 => 1.47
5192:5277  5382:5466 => 2.07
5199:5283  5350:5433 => 2.06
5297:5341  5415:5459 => 1.58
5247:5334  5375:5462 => 2.25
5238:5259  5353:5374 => 2.13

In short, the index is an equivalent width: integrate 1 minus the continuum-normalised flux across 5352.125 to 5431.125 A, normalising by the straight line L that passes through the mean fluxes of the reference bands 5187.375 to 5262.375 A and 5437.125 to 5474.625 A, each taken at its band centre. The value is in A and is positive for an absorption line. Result 5.9 A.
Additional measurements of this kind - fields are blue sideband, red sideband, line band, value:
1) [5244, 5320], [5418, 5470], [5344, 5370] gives -0.7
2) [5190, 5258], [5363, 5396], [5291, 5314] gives 5.0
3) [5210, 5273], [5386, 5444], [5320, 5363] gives 8.9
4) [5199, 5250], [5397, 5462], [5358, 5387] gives 3.4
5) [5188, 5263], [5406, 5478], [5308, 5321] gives 2.6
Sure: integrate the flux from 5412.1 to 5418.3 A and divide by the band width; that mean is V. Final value 45.8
